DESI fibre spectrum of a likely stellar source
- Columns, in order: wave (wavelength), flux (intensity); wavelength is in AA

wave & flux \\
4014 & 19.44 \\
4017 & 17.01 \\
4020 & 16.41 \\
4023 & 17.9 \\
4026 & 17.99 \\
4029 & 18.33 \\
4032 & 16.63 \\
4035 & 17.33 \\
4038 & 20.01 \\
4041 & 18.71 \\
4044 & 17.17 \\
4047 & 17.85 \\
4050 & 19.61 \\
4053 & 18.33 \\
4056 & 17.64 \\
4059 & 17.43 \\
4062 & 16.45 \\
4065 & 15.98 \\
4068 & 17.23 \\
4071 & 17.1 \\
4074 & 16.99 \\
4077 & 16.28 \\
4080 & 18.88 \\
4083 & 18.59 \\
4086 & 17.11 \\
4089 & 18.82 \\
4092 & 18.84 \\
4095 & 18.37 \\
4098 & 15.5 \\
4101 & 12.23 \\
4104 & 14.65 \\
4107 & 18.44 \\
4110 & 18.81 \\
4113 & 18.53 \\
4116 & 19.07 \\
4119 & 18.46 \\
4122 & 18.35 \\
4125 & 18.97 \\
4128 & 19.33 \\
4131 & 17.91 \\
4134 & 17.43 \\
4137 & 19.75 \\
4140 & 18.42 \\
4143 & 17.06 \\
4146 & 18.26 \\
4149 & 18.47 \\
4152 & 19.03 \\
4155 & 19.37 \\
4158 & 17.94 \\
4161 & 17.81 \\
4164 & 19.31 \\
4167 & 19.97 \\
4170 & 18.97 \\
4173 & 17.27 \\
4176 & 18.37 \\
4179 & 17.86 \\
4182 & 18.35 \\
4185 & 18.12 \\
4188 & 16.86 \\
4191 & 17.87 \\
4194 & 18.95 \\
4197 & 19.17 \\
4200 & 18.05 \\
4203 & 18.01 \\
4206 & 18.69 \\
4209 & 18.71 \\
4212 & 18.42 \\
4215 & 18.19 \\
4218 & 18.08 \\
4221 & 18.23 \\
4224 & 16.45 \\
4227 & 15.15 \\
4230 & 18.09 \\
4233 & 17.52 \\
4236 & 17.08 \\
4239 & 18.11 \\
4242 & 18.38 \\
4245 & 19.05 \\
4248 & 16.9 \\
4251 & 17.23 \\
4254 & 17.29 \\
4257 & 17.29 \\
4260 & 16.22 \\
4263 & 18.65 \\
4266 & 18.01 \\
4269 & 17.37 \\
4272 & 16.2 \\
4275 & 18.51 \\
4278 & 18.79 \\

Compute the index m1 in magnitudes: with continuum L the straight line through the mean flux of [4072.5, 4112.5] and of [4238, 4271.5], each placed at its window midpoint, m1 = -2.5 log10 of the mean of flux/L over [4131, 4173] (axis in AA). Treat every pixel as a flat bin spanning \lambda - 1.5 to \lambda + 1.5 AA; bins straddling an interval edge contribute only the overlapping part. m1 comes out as -0.07 mag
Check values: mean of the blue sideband 17.2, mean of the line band 18.5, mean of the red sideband 17.6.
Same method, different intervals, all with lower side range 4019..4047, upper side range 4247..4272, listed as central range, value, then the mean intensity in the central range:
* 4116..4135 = -0.05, 18.5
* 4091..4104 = 0.11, 16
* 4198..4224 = -0.05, 18.2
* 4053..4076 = 0.05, 17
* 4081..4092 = -0.03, 18.3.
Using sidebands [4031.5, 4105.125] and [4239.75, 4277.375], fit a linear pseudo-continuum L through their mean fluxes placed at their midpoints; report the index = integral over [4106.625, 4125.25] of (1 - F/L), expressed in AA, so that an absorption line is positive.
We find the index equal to -1.3 AA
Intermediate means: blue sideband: 17.4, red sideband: 17.6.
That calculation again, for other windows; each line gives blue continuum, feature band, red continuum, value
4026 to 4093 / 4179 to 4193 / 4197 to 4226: 0.2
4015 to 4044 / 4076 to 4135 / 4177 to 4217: 0.9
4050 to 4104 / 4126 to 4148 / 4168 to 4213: -0.7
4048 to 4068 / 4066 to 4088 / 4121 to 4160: 0.4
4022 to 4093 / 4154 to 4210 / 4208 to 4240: -2.3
